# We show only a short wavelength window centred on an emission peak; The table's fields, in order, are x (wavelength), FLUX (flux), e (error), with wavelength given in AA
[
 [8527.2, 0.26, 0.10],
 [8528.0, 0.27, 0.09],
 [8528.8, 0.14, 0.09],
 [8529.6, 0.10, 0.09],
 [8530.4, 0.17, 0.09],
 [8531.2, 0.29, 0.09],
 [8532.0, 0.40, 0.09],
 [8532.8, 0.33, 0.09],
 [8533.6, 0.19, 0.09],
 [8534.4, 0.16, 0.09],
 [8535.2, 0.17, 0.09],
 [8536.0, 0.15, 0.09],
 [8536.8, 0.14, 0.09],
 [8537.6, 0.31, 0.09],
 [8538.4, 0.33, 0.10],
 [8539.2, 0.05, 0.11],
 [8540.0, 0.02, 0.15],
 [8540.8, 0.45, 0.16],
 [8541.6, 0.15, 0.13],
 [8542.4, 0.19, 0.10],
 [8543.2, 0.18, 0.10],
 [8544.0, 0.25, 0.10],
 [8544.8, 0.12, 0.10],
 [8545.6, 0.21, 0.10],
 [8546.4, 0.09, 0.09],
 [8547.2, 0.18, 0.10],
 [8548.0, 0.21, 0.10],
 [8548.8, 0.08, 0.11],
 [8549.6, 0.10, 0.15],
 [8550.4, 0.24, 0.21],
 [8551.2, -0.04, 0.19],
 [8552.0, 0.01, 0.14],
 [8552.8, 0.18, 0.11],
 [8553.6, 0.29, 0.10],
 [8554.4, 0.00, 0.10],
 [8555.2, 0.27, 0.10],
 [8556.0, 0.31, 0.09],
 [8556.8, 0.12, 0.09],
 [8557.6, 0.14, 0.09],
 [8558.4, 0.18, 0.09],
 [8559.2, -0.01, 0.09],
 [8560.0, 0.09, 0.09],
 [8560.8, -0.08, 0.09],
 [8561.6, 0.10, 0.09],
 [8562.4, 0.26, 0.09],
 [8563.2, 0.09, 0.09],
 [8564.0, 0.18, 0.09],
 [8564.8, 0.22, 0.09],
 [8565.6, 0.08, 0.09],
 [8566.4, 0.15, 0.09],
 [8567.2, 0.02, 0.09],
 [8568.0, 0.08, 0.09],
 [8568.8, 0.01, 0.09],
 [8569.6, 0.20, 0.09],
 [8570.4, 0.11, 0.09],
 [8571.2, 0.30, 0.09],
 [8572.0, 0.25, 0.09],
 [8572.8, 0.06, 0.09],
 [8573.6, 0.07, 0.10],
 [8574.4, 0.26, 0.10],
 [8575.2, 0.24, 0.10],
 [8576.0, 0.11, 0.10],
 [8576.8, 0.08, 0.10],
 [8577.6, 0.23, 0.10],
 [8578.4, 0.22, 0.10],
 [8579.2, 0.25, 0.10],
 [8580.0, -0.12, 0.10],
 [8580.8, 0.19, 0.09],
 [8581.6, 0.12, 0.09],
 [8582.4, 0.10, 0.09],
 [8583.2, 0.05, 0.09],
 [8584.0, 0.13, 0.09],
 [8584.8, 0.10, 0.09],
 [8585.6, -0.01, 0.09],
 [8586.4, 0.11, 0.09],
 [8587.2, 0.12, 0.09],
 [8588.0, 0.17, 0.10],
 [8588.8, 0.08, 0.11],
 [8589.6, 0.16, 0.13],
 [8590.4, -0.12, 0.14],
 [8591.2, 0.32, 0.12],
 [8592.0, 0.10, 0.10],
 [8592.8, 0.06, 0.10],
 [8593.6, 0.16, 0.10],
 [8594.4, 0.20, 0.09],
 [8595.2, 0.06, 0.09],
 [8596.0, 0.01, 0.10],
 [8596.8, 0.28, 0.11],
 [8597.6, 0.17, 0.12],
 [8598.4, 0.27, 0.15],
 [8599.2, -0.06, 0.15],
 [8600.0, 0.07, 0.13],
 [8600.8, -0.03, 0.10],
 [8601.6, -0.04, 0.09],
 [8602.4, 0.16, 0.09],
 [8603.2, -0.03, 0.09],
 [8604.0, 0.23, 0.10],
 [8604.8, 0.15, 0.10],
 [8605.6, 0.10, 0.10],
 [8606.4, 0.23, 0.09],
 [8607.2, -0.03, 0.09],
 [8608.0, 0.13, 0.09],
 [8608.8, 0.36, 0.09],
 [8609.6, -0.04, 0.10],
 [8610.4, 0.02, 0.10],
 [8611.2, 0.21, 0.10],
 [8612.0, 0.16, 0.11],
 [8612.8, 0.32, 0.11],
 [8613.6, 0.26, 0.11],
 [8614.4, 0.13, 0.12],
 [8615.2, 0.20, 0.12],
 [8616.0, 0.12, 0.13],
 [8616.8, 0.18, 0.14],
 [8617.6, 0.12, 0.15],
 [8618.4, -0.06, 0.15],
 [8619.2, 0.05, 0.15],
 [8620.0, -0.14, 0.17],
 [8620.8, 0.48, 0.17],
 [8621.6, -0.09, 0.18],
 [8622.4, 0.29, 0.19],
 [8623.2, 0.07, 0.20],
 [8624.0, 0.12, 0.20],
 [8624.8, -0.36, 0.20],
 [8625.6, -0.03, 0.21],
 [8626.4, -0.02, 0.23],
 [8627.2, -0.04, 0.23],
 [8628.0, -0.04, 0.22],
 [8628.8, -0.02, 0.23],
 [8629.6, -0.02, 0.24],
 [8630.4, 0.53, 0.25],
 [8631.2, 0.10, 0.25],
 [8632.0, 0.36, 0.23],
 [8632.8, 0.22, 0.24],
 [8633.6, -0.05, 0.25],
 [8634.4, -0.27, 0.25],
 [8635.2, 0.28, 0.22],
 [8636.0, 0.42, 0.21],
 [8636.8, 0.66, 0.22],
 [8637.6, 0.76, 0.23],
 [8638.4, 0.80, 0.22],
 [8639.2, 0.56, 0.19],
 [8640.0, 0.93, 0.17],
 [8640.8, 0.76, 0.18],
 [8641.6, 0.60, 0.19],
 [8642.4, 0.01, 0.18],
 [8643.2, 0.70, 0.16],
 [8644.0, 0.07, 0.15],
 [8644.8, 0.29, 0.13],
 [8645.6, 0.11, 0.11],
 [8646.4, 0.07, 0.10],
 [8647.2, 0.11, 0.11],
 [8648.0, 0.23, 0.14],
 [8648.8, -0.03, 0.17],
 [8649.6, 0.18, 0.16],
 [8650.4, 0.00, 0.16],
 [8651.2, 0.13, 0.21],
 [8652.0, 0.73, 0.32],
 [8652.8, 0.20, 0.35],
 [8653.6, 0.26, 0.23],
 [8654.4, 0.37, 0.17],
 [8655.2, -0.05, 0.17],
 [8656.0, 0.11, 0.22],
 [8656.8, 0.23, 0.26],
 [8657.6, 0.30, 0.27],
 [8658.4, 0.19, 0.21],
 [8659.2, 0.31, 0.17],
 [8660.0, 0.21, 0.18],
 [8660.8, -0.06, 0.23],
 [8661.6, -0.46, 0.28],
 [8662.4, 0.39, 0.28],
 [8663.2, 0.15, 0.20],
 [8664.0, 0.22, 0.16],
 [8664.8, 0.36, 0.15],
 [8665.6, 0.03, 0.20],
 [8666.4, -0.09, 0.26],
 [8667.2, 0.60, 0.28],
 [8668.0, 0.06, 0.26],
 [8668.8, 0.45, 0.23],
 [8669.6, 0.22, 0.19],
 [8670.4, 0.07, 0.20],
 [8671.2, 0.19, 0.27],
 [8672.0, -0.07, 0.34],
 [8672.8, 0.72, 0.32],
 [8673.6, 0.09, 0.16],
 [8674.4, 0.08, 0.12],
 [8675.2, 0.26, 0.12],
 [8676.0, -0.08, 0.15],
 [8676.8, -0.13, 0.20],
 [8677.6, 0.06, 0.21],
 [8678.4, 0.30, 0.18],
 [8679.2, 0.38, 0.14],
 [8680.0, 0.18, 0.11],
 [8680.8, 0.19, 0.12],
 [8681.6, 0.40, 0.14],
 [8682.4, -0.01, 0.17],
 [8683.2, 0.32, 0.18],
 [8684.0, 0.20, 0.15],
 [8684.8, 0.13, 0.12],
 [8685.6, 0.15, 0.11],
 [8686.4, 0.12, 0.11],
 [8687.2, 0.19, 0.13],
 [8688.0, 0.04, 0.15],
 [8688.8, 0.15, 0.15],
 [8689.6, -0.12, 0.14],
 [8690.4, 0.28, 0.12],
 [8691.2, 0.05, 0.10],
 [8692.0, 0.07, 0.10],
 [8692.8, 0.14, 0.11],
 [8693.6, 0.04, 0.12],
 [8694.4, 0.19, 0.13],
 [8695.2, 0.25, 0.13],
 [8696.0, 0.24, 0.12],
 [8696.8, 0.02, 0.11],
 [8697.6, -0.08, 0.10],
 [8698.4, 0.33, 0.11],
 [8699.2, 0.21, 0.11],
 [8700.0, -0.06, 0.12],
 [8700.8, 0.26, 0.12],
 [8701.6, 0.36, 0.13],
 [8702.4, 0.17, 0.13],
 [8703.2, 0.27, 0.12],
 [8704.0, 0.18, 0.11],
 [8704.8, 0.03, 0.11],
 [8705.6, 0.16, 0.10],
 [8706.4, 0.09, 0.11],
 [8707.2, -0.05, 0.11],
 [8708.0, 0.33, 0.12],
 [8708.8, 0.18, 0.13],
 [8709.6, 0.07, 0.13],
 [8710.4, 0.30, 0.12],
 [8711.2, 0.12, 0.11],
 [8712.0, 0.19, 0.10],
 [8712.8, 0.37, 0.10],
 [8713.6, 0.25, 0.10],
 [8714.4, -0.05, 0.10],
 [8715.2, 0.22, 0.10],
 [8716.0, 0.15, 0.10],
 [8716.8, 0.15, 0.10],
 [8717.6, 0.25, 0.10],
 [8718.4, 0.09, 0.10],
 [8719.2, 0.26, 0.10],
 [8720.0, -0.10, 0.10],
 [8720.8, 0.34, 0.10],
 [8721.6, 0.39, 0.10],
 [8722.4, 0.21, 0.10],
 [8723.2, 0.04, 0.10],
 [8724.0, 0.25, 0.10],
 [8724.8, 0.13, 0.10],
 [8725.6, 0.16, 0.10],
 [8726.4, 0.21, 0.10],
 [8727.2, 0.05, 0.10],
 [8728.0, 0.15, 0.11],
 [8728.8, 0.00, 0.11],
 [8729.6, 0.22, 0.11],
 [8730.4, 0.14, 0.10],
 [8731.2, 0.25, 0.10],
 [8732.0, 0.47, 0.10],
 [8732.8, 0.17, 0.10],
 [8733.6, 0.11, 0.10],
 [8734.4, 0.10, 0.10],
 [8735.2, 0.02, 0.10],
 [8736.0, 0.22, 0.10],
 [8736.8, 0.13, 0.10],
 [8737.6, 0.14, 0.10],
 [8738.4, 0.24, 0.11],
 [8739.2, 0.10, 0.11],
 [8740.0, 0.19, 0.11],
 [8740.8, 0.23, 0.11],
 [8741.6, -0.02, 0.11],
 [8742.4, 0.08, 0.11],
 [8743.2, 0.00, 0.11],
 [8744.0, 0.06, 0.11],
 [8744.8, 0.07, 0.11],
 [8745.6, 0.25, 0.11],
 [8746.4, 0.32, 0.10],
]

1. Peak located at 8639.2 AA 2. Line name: Hgamma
